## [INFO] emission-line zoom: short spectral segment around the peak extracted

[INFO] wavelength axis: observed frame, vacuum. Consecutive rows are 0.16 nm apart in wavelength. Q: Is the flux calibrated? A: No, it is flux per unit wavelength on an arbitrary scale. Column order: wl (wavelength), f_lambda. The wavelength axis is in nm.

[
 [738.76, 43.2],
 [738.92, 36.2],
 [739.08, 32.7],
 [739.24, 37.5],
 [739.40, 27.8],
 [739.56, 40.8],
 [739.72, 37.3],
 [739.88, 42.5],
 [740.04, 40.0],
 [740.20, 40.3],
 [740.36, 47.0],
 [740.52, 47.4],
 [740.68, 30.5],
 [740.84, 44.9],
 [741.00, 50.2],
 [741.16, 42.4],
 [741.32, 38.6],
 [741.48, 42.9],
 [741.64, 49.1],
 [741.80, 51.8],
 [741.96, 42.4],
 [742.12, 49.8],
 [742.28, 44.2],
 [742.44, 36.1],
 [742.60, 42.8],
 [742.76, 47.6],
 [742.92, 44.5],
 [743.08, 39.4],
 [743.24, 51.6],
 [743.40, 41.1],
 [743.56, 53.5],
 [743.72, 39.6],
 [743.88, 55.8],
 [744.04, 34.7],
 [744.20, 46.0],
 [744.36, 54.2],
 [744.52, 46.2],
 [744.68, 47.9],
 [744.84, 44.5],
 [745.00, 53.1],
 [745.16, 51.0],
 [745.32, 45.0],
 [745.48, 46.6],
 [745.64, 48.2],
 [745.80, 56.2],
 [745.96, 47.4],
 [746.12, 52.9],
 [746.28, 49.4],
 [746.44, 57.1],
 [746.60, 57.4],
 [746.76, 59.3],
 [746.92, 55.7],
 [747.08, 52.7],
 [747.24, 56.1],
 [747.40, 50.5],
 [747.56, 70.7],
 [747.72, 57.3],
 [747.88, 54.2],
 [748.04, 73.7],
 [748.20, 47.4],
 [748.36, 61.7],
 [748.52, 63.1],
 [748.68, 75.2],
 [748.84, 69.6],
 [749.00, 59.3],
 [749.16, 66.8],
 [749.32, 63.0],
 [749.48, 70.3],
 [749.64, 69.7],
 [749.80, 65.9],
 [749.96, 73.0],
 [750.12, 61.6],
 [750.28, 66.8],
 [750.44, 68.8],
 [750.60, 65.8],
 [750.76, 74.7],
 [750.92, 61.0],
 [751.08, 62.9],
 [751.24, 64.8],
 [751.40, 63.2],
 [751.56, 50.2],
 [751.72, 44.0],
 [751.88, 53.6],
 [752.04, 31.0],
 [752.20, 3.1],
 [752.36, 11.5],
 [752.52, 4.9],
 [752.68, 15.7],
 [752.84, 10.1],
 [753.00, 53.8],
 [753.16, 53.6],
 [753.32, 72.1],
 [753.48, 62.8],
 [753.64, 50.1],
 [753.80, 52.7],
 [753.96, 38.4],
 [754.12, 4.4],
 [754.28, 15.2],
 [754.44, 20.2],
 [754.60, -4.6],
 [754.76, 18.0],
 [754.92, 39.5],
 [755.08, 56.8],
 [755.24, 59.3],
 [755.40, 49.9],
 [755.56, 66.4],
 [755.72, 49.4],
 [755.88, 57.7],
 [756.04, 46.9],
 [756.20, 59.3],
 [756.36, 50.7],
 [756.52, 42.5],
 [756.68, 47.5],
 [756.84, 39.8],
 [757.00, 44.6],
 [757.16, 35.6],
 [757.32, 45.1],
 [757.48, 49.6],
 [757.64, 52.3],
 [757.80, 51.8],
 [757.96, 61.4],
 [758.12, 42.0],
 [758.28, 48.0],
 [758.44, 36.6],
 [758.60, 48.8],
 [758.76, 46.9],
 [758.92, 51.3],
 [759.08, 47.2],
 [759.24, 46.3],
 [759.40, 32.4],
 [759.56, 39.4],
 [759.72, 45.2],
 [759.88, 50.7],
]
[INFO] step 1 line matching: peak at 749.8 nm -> Mg II 2798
